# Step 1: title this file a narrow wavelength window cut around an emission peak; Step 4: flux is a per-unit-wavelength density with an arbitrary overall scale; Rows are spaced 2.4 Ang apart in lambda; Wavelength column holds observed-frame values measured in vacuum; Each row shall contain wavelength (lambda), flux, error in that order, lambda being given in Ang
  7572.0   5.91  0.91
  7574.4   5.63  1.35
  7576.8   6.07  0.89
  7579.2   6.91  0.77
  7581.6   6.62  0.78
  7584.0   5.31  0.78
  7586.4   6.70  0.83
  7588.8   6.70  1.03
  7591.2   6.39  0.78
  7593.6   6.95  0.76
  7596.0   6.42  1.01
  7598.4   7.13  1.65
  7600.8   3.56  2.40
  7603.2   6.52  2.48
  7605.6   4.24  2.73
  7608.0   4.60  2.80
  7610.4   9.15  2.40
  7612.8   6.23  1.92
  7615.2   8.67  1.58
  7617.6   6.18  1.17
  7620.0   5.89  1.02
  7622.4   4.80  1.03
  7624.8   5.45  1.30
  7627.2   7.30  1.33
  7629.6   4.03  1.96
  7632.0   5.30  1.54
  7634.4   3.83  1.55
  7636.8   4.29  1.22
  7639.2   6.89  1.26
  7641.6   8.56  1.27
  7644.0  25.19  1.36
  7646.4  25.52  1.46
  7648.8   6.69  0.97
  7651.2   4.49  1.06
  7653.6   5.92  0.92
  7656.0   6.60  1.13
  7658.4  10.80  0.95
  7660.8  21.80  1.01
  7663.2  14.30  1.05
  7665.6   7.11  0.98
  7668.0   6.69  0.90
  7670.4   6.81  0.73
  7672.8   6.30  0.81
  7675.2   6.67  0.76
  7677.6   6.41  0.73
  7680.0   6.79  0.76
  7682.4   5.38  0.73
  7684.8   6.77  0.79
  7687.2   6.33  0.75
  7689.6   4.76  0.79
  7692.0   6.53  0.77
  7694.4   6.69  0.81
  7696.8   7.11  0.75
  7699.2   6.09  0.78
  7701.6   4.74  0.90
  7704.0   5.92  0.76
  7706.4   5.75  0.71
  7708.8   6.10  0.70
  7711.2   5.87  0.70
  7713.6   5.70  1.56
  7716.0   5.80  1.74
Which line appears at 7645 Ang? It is [S II]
